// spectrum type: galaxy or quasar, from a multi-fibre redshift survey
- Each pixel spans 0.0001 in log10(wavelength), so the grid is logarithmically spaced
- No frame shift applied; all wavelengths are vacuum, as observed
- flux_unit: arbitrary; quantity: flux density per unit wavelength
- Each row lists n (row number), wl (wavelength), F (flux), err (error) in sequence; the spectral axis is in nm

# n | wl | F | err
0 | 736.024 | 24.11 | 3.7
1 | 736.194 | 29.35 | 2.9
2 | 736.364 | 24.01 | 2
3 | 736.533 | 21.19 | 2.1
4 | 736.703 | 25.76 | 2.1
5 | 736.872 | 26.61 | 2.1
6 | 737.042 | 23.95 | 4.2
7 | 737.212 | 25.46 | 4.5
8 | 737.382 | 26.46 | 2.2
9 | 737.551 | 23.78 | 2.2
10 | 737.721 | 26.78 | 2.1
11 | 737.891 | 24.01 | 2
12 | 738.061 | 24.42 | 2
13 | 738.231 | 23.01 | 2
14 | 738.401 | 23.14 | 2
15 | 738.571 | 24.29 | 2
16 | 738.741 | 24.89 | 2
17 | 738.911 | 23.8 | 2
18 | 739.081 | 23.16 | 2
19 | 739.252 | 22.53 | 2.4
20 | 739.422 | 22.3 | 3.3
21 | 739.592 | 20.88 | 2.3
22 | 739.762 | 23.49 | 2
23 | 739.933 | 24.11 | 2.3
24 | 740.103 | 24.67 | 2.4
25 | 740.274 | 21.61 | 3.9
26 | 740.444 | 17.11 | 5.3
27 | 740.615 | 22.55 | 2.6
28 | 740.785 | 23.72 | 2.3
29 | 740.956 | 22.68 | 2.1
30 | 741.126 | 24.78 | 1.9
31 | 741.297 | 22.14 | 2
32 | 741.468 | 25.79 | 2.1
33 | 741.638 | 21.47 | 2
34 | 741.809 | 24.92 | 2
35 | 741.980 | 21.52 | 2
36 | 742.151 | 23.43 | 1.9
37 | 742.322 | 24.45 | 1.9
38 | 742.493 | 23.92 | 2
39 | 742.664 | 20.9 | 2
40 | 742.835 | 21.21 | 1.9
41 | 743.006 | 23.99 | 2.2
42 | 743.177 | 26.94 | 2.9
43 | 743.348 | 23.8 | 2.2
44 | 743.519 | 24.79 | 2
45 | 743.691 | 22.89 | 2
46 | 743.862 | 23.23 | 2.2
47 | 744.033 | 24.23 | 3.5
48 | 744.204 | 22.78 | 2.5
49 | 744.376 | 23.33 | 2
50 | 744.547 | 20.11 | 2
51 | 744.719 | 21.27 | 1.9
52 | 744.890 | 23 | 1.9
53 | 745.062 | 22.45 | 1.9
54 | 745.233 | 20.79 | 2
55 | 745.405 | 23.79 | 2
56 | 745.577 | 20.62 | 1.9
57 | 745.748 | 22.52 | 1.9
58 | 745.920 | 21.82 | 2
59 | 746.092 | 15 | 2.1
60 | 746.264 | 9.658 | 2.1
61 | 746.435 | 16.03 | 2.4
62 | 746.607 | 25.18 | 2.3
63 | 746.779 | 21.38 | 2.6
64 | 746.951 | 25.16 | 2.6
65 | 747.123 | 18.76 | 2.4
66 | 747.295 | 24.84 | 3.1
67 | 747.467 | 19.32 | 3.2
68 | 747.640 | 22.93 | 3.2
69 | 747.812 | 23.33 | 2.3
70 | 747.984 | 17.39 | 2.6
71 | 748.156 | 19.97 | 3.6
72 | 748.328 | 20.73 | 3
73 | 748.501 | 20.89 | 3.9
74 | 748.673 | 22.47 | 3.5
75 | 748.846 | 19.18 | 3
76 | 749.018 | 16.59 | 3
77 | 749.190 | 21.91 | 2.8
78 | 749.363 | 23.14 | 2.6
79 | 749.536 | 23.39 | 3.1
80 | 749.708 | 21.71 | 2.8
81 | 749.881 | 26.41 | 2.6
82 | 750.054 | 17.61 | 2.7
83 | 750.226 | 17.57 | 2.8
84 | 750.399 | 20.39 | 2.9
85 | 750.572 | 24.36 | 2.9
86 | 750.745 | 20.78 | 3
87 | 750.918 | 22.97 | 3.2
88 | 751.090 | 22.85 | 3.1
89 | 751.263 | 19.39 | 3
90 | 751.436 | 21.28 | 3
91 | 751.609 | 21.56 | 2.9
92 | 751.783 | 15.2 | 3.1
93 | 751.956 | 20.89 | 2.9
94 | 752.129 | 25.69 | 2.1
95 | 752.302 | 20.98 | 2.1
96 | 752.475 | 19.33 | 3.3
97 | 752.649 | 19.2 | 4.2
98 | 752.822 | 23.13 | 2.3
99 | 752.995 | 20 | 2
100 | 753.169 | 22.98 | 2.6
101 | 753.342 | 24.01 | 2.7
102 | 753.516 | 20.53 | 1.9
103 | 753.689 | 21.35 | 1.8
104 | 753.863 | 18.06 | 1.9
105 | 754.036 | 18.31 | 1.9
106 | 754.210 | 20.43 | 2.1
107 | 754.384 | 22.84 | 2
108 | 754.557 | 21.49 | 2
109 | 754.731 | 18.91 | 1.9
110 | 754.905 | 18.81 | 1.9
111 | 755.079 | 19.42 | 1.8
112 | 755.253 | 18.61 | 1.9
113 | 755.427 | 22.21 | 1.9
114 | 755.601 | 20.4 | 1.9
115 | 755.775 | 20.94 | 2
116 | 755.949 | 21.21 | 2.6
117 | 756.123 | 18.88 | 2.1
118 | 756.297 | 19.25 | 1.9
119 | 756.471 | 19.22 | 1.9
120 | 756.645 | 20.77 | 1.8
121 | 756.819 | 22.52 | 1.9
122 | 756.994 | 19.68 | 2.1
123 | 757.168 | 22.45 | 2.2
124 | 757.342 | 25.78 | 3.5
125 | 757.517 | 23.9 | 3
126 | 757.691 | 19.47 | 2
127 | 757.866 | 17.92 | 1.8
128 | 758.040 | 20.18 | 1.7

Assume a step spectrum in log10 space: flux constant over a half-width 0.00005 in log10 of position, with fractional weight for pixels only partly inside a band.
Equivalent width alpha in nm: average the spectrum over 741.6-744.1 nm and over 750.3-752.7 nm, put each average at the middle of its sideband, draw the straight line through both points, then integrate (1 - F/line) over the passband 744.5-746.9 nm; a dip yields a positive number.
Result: 0.249 nm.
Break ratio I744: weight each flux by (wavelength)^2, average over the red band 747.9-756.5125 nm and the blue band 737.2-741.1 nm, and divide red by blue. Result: 0.92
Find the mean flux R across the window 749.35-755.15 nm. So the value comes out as 21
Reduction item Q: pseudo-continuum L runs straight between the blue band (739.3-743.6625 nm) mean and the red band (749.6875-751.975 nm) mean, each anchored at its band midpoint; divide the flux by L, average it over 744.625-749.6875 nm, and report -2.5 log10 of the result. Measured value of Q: 0.05 mag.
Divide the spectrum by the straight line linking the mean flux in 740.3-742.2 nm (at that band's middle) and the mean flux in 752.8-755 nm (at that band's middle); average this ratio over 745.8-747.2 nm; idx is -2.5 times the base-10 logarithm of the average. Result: 0.14 mag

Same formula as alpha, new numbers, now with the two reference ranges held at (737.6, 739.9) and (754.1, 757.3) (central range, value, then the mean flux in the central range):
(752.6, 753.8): -0.04 nm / 21.6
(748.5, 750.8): 0.04 nm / 21.2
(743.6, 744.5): -0.02 nm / 23.2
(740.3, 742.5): 0.02 nm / 22.9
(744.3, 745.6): 0.03 nm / 22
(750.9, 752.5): 0.02 nm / 21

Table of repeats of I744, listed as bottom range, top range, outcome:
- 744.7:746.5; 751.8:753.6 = 1.11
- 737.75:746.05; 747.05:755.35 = 0.93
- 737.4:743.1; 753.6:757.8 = 0.92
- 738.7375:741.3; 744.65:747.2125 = 0.92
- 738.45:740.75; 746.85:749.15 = 0.94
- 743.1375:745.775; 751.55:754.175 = 0.93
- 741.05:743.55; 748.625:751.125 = 0.93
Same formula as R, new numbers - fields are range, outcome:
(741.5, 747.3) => 22.1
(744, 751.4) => 21.1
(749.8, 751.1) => 21.5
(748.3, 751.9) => 21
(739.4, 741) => 22.3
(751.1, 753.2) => 20.8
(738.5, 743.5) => 23.2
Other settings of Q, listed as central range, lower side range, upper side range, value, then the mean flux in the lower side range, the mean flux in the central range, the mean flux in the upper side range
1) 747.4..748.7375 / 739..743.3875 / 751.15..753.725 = 0.05 mag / 23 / 20.9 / 21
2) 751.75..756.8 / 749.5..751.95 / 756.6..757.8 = 0.05 mag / 21.1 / 20.5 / 22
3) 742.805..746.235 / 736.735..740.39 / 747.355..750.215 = 0.00 mag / 23.9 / 22.2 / 21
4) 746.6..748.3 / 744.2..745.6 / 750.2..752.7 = 0.00 mag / 22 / 21.6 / 20.9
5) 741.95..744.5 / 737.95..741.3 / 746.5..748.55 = -0.05 mag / 23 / 23.4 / 21.6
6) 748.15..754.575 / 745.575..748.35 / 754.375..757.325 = -0.03 mag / 20.3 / 21.1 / 20.5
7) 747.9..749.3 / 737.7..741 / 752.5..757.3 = 0.09 mag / 23.1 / 20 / 20.6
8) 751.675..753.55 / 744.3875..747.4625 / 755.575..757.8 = -0.01 mag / 20.8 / 21.1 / 21.1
